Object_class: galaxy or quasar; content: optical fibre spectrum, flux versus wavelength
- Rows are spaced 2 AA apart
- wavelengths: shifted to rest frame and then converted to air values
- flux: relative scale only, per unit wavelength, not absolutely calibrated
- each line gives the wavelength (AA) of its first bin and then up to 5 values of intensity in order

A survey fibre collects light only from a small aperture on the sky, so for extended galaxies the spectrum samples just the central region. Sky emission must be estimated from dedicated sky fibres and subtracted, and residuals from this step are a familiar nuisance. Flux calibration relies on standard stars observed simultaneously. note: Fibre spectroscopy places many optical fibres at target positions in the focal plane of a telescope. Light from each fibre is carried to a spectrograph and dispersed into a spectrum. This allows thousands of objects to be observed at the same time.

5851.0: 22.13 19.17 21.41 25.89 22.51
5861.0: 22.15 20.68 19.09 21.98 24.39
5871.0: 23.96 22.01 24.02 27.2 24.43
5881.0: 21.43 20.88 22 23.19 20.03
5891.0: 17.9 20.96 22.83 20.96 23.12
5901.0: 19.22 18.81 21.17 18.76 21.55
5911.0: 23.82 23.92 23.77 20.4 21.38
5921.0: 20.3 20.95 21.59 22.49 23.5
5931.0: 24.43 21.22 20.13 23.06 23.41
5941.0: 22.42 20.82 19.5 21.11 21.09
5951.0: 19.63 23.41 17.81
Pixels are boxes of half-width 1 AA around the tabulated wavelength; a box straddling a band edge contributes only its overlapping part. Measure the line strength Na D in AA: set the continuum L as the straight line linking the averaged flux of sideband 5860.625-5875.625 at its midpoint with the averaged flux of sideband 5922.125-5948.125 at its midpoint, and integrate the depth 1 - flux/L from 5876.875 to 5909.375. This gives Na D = 1.2 AA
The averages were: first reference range 22.2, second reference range 21.9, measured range 21.3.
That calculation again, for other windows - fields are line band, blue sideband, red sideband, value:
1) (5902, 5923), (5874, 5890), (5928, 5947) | 0.97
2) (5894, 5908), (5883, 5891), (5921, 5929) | 0.44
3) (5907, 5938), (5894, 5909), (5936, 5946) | -1.06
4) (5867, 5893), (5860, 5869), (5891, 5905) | -1.77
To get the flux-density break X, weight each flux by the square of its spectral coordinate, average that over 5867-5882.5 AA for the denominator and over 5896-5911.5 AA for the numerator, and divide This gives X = 0.89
